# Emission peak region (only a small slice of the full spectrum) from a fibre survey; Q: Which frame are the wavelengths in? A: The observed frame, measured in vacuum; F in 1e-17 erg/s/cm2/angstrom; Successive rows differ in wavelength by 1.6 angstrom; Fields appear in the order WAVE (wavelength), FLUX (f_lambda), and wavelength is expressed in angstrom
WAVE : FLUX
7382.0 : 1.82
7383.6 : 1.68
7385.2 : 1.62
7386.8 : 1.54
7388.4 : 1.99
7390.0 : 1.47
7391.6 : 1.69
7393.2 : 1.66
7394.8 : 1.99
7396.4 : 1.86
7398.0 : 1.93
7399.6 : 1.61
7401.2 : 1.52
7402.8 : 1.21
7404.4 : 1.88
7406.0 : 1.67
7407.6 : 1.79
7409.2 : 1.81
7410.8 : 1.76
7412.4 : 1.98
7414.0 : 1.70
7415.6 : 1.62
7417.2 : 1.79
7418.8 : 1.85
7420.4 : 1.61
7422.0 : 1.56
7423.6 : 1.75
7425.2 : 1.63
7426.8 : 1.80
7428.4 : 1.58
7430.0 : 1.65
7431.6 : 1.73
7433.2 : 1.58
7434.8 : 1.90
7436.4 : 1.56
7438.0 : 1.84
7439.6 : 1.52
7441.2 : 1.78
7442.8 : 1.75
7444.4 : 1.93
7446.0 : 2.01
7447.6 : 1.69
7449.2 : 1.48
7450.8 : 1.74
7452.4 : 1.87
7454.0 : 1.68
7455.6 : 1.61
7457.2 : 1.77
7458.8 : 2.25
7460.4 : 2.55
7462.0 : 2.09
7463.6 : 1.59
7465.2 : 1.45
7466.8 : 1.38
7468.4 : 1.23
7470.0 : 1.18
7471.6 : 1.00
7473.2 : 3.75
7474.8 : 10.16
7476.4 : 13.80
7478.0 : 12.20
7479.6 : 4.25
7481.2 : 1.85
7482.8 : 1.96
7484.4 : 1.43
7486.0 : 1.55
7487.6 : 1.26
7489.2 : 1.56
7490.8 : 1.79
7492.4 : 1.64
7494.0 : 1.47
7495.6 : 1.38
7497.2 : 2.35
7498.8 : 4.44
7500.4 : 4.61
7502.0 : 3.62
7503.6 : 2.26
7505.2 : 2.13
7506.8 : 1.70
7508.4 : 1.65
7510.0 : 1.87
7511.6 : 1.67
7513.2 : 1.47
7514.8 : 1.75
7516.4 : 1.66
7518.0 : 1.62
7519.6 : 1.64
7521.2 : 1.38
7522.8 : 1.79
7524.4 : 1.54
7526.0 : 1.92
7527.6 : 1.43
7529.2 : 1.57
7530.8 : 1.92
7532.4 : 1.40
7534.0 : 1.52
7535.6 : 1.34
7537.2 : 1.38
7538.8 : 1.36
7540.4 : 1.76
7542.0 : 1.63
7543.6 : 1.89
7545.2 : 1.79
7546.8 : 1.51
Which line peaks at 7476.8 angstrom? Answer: H-alpha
